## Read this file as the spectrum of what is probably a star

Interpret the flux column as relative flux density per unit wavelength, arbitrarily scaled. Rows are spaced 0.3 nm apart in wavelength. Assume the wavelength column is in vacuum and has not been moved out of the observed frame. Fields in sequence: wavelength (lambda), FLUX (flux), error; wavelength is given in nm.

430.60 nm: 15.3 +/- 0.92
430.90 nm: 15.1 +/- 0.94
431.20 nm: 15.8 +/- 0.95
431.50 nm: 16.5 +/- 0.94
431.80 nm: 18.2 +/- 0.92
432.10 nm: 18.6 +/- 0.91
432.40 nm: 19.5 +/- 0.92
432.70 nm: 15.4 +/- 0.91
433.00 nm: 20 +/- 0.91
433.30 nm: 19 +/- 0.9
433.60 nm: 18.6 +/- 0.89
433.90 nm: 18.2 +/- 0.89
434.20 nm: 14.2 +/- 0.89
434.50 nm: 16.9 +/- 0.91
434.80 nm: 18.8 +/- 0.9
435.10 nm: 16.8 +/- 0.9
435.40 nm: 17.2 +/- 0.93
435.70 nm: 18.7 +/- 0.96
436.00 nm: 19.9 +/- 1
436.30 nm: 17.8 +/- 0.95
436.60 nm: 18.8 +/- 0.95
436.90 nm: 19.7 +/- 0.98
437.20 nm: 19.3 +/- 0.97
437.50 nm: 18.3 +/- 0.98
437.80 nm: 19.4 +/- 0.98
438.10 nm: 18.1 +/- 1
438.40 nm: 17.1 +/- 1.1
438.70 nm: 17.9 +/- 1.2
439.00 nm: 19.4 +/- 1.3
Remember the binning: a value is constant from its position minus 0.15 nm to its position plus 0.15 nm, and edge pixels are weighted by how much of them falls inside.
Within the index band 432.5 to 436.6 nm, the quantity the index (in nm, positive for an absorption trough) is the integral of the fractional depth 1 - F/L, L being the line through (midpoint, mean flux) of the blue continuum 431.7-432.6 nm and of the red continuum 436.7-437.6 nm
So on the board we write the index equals 0.22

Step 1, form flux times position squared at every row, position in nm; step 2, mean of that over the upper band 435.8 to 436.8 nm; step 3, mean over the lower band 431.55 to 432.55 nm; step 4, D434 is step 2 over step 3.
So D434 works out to 1.0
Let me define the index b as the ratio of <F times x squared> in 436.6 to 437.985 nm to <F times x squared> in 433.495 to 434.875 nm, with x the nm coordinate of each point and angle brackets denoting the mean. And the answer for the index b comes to 1.1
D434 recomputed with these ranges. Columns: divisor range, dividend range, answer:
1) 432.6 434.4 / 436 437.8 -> 1.09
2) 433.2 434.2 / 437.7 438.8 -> 1.03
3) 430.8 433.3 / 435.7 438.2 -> 1.10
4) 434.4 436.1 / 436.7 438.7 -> 1.04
